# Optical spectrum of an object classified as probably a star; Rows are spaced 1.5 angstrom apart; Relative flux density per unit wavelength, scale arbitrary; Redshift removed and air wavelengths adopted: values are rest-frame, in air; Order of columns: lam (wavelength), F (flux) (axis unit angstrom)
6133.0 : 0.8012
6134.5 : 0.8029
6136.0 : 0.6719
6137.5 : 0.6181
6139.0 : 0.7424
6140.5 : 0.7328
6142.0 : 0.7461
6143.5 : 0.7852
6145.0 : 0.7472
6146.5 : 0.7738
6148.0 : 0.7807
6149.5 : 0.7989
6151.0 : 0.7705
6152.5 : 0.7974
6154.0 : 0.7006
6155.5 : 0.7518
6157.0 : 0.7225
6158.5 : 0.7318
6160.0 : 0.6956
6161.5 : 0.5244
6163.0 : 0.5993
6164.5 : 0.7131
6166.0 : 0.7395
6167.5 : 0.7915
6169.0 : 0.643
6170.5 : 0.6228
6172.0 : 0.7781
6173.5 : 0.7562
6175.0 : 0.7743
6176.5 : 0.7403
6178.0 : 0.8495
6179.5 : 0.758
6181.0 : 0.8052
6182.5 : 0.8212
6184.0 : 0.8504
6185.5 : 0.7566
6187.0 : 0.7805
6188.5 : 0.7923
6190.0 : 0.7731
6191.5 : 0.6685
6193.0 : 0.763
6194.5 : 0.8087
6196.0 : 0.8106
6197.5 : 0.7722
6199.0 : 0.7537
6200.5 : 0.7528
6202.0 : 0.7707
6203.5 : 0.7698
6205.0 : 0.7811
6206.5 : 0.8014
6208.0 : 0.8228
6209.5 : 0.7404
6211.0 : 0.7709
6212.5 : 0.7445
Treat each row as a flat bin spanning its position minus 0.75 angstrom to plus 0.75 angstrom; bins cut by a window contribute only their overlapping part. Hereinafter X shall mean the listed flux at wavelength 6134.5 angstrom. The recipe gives 0.8029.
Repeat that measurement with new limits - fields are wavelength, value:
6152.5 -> 0.7974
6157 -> 0.7225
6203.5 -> 0.7698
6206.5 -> 0.8014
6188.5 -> 0.7923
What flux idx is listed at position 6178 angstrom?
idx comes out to 0.8495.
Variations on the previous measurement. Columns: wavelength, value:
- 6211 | 0.7709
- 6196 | 0.8106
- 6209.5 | 0.7404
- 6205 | 0.7811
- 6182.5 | 0.8212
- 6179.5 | 0.758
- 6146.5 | 0.7738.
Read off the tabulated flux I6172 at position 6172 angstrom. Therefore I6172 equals 0.7781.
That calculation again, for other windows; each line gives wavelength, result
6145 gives 0.7472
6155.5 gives 0.7518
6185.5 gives 0.7566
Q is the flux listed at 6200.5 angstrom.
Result 0.7528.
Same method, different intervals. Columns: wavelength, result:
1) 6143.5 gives 0.7852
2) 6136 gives 0.6719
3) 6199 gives 0.7537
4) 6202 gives 0.7707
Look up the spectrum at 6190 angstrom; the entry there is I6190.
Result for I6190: 0.7731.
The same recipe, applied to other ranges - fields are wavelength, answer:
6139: 0.7424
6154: 0.7006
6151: 0.7705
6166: 0.7395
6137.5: 0.6181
